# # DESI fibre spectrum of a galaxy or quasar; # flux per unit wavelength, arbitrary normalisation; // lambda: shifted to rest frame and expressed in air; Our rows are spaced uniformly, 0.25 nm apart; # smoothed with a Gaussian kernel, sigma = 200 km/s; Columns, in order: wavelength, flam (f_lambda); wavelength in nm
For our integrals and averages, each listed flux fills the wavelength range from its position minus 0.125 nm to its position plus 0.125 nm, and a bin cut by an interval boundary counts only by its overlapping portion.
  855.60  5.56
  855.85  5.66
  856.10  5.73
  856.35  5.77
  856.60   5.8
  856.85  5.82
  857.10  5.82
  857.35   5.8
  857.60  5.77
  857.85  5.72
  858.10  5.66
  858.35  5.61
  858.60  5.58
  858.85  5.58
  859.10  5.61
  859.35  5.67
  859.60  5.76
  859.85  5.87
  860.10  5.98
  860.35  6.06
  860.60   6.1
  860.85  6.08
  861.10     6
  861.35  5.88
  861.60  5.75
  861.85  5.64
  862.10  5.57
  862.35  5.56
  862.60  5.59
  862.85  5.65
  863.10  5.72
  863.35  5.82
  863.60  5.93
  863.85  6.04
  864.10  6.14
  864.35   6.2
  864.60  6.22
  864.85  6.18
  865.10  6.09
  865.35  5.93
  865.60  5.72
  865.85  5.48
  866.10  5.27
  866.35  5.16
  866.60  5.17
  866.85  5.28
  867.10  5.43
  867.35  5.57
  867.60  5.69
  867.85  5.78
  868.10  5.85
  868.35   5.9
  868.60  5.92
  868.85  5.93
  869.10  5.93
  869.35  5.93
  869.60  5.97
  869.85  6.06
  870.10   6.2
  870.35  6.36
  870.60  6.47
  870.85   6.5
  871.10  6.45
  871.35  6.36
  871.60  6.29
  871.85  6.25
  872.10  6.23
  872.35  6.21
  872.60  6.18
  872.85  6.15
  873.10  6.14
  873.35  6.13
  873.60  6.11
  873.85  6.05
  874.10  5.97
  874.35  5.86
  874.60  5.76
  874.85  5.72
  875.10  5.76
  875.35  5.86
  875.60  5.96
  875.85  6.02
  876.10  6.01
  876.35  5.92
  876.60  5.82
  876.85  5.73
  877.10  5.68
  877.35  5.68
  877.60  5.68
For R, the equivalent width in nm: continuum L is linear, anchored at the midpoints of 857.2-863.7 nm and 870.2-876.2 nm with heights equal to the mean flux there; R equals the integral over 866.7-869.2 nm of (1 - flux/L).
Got 0.11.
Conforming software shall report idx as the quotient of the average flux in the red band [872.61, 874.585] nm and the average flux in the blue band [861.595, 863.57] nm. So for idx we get 1.07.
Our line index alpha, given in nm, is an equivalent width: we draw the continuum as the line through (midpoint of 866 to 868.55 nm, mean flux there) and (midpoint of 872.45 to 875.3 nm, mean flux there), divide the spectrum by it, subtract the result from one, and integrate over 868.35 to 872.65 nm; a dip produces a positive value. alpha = -0.324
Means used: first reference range 5.52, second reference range 5.98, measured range 6.18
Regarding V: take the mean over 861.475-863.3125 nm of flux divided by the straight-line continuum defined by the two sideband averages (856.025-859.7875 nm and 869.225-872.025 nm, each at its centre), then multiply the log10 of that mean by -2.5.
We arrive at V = 0.05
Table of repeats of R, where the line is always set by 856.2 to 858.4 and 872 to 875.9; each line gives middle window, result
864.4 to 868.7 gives 0.15 nm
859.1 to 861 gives -0.04 nm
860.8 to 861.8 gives -0.01 nm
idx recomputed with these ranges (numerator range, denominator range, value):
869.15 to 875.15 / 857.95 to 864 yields 1.06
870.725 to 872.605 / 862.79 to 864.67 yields 1.06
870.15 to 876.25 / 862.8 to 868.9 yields 1.06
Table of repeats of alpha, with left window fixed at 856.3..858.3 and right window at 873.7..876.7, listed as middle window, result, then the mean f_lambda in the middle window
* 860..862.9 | -0.015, 5.82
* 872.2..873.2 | -0.050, 6.17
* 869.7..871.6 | -0.153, 6.33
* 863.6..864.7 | -0.059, 6.12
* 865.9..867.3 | 0.130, 5.29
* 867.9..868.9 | -0.007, 5.89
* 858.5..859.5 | 0.028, 5.61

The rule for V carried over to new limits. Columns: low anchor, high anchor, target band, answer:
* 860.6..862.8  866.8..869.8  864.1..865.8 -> -0.047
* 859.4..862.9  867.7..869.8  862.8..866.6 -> 0.008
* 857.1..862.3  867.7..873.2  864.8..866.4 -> 0.053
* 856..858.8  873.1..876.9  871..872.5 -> -0.072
